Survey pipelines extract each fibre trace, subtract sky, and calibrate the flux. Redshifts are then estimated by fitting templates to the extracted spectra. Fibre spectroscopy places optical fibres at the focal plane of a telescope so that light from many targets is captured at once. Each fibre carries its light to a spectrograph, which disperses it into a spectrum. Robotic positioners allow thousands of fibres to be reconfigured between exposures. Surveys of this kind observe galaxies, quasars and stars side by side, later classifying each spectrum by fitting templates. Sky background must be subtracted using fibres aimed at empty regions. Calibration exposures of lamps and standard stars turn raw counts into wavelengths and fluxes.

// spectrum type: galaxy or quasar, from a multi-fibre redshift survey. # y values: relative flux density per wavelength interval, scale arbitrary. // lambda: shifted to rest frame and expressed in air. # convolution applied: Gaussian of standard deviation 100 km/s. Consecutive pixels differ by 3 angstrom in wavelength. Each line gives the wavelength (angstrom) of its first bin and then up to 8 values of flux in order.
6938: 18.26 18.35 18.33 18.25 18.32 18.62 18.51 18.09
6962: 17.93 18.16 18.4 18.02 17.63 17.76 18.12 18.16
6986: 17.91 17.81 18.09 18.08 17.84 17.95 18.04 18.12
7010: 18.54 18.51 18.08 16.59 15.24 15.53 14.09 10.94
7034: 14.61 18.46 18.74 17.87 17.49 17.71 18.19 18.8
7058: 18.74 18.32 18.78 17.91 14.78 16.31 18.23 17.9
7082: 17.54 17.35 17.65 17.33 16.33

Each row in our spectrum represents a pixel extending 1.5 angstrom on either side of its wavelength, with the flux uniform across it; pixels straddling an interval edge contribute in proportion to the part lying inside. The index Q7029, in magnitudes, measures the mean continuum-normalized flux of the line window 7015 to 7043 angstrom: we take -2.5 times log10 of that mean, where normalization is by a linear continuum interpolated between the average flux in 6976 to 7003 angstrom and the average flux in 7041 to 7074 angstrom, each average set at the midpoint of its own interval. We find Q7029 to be 0.13 mag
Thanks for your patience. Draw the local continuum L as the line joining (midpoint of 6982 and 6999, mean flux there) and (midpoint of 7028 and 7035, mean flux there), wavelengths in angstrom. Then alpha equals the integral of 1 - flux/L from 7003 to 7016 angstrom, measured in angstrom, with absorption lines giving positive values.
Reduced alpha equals -2.2 angstrom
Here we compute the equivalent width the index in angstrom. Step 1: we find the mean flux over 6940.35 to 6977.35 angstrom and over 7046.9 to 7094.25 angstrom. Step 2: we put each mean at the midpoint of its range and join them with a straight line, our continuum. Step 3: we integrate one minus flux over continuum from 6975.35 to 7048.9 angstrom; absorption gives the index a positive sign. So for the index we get 3.01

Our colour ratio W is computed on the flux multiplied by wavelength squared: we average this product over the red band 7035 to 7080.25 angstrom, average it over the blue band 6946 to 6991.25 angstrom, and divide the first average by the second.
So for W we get 1.0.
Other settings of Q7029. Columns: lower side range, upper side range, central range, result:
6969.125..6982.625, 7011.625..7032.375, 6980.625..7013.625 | -0.08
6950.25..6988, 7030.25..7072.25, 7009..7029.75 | 0.07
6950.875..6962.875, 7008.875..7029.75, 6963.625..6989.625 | -0.02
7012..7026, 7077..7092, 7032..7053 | -0.02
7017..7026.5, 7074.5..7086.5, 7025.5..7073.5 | -0.01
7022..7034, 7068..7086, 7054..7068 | -0.16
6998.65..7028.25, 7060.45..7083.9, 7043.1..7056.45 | -0.04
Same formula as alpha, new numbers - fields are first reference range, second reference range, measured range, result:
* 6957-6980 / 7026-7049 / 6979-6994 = -0.4 angstrom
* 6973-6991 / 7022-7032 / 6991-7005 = -1.3 angstrom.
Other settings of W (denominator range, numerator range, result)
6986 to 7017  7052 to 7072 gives 1.00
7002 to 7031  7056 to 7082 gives 1.07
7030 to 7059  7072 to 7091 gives 1.03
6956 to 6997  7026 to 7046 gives 0.90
